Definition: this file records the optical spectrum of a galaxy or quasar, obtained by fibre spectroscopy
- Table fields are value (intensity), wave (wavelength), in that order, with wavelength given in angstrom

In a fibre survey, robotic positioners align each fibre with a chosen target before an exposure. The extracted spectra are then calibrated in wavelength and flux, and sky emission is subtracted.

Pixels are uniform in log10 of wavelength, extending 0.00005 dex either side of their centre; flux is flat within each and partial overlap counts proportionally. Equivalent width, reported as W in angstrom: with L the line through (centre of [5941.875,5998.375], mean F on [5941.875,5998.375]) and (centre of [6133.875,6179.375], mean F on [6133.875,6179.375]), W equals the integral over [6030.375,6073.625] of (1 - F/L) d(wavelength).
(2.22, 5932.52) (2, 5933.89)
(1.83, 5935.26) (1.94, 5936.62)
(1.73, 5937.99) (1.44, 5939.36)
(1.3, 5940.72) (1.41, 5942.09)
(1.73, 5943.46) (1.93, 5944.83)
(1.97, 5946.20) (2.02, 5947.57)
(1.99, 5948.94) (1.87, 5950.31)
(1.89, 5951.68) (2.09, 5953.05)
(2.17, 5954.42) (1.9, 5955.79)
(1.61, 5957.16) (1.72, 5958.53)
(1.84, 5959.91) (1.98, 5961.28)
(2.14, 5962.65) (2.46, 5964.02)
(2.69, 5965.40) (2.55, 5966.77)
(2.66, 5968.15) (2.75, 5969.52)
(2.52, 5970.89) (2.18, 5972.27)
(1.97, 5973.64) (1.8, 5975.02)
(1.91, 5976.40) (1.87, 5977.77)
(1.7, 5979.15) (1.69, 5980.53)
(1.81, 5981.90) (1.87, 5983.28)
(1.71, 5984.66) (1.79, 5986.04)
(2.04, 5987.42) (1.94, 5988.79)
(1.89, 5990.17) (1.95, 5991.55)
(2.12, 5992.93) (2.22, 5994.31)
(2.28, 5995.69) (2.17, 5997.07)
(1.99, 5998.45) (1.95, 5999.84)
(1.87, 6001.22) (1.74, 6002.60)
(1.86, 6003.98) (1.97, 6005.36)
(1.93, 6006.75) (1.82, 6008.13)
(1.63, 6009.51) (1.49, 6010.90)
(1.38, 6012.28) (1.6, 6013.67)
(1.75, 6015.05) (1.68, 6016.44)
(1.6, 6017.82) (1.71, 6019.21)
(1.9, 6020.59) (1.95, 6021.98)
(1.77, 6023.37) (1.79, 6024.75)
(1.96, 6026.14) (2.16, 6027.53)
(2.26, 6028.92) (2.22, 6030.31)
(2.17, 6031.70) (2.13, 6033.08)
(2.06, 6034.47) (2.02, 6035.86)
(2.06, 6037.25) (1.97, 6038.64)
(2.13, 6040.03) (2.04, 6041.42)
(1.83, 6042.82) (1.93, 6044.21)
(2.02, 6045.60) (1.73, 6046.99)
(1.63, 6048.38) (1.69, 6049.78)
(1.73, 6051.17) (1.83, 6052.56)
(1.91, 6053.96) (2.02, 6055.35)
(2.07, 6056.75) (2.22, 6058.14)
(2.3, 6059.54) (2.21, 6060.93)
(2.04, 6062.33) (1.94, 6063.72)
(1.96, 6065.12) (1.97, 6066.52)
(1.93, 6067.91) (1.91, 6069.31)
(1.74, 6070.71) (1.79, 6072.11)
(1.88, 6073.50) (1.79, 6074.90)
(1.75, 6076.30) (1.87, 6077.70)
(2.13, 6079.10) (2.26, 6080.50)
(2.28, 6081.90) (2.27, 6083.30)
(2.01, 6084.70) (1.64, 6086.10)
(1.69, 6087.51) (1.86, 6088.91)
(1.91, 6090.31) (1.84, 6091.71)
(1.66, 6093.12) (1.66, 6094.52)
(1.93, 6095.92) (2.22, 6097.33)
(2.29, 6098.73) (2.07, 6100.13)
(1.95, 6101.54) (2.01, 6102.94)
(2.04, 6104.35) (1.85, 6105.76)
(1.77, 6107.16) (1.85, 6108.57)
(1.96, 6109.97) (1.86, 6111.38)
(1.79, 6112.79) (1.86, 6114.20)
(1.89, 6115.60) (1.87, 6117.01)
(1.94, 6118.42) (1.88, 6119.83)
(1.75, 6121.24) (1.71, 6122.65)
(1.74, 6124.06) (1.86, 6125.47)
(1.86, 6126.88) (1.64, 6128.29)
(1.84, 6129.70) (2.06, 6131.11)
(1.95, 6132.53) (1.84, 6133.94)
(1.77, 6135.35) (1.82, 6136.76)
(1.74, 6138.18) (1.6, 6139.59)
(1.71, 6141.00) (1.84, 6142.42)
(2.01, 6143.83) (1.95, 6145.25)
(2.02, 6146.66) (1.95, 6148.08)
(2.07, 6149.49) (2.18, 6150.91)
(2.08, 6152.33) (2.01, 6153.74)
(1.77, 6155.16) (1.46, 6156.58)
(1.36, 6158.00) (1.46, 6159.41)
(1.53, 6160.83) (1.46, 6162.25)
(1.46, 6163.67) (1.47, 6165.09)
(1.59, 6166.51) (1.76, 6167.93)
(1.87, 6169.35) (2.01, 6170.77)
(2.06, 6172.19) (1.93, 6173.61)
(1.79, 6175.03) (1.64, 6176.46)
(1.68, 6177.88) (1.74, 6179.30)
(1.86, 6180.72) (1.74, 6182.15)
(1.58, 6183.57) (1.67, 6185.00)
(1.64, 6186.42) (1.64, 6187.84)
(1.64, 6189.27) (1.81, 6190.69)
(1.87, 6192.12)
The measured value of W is -1.2 angstrom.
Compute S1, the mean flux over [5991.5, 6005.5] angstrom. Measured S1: 2.02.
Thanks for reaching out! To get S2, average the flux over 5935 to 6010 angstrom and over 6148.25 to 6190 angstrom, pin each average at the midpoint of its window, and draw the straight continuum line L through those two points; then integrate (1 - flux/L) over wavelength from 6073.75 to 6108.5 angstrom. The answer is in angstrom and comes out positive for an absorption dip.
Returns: -2.3 angstrom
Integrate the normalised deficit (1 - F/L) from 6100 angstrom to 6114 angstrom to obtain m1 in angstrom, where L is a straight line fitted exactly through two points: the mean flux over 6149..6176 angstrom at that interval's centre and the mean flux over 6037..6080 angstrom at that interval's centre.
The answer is -0.43 angstrom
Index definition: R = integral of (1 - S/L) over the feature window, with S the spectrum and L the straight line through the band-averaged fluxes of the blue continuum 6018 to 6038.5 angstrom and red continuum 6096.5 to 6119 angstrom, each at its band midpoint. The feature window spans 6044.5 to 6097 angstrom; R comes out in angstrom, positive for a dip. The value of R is 1.4 angstrom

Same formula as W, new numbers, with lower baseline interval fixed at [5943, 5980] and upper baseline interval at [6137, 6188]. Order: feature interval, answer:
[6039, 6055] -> 0.6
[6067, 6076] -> 0.3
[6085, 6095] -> 0.6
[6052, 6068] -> -1.0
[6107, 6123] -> -0.1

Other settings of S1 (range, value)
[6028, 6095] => 1.96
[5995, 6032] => 1.87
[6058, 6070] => 2.05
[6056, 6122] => 1.94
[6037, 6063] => 1.96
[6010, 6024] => 1.68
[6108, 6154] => 1.87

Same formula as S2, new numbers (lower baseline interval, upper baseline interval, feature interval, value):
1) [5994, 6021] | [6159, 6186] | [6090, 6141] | -3.60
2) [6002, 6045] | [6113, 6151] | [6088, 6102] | -0.50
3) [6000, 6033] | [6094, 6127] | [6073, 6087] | -0.76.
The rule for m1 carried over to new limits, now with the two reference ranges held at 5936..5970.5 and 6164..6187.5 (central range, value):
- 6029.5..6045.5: -1.3 angstrom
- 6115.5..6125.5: -0.1 angstrom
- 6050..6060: -0.6 angstrom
